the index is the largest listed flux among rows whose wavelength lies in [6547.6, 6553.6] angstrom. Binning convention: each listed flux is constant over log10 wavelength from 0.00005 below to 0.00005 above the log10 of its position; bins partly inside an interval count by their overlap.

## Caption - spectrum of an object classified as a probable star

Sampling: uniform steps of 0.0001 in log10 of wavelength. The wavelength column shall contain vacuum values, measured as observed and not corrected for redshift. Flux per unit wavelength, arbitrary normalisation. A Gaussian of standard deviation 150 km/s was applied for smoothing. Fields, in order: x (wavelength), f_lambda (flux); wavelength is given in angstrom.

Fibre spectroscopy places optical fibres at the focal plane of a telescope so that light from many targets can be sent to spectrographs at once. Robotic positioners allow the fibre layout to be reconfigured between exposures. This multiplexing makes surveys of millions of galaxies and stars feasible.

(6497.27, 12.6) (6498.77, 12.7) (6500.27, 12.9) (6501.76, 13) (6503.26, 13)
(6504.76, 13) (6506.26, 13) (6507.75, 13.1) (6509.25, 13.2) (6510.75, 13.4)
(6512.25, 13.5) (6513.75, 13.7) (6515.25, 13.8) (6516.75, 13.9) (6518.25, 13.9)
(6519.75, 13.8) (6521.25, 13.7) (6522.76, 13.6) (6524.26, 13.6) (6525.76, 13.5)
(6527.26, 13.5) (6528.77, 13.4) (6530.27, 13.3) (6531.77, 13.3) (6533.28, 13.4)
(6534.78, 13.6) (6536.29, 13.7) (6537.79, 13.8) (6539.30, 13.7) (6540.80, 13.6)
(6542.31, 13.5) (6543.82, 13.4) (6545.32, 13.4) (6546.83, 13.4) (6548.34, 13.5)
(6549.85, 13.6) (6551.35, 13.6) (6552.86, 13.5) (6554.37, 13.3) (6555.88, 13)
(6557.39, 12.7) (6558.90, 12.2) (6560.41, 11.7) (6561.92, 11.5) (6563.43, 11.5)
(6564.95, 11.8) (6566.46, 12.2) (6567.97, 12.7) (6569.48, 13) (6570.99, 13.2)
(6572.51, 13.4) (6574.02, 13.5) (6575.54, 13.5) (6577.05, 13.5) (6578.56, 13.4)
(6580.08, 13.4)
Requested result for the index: 13.6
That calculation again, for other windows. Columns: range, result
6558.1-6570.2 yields 13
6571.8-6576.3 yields 13.5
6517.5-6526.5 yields 13.9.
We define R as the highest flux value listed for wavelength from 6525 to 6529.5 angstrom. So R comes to 13.5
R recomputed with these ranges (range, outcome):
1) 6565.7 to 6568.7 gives 12.7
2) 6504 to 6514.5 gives 13.7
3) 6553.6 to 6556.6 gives 13.3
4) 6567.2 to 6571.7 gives 13.2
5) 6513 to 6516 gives 13.8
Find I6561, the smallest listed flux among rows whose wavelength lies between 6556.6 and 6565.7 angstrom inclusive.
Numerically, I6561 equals 11.5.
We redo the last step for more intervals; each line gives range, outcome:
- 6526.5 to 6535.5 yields 13.3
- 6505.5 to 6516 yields 13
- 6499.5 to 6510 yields 12.9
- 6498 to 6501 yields 12.7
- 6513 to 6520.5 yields 13.7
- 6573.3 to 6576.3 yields 13.5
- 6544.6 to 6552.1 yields 13.4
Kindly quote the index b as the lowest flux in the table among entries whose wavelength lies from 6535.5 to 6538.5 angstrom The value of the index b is 13.7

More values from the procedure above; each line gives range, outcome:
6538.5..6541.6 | 13.6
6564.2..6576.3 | 11.8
